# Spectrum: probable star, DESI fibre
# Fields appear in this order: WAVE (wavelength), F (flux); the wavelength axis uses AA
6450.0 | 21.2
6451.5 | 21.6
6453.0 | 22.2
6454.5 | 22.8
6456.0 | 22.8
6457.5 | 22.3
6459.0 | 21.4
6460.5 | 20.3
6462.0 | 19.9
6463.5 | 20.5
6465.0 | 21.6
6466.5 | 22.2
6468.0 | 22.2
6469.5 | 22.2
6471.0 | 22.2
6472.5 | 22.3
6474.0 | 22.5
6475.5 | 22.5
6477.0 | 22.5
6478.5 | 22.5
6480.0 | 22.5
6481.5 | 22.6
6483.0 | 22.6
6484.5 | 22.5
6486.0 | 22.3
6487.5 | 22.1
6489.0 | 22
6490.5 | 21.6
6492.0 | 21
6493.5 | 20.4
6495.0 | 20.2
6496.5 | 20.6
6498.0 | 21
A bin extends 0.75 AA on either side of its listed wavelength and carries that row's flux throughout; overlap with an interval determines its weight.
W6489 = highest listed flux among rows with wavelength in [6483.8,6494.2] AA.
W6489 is 22.5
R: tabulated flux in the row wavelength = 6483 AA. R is 22.6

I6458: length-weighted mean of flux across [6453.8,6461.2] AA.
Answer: 21.9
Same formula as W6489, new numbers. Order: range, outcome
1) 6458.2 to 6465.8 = 21.6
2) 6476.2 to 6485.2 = 22.6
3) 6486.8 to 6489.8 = 22.1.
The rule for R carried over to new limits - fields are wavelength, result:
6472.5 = 22.3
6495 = 20.2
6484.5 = 22.5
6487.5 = 22.1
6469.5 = 22.2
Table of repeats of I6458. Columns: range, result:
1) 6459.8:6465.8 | 20.6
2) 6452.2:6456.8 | 22.6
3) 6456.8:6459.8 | 21.8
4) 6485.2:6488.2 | 22.2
